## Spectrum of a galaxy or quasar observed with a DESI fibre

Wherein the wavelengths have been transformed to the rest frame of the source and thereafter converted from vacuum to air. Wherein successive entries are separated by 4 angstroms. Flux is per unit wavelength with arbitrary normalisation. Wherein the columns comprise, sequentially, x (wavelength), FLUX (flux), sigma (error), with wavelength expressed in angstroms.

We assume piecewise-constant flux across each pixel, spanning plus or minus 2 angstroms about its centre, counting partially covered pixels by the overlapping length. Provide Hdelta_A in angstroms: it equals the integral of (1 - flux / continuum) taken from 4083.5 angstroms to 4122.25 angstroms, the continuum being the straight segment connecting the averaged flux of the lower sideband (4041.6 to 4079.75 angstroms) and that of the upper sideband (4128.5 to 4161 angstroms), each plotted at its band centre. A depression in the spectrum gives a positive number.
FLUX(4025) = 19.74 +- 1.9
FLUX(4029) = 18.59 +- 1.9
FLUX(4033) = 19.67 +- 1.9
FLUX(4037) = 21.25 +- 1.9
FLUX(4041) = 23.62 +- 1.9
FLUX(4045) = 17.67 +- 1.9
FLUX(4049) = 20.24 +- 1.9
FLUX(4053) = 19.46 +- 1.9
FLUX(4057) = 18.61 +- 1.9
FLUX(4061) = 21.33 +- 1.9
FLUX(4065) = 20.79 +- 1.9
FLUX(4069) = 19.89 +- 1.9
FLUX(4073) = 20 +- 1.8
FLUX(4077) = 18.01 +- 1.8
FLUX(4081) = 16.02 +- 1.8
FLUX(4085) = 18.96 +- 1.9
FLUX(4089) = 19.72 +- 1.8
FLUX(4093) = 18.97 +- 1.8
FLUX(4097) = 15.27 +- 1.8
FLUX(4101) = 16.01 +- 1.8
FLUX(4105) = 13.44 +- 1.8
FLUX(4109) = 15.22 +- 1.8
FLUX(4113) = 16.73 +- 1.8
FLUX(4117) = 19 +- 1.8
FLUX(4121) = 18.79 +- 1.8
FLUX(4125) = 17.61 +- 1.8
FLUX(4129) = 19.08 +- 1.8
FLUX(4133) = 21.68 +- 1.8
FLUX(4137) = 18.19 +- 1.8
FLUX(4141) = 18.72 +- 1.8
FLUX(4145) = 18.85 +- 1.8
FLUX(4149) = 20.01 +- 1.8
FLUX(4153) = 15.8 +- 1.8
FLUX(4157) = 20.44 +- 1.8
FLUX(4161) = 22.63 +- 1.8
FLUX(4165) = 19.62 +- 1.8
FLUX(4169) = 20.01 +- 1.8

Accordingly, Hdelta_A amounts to 4.6 angstroms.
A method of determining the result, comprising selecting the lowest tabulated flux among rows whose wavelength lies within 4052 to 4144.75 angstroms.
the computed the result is 13.44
